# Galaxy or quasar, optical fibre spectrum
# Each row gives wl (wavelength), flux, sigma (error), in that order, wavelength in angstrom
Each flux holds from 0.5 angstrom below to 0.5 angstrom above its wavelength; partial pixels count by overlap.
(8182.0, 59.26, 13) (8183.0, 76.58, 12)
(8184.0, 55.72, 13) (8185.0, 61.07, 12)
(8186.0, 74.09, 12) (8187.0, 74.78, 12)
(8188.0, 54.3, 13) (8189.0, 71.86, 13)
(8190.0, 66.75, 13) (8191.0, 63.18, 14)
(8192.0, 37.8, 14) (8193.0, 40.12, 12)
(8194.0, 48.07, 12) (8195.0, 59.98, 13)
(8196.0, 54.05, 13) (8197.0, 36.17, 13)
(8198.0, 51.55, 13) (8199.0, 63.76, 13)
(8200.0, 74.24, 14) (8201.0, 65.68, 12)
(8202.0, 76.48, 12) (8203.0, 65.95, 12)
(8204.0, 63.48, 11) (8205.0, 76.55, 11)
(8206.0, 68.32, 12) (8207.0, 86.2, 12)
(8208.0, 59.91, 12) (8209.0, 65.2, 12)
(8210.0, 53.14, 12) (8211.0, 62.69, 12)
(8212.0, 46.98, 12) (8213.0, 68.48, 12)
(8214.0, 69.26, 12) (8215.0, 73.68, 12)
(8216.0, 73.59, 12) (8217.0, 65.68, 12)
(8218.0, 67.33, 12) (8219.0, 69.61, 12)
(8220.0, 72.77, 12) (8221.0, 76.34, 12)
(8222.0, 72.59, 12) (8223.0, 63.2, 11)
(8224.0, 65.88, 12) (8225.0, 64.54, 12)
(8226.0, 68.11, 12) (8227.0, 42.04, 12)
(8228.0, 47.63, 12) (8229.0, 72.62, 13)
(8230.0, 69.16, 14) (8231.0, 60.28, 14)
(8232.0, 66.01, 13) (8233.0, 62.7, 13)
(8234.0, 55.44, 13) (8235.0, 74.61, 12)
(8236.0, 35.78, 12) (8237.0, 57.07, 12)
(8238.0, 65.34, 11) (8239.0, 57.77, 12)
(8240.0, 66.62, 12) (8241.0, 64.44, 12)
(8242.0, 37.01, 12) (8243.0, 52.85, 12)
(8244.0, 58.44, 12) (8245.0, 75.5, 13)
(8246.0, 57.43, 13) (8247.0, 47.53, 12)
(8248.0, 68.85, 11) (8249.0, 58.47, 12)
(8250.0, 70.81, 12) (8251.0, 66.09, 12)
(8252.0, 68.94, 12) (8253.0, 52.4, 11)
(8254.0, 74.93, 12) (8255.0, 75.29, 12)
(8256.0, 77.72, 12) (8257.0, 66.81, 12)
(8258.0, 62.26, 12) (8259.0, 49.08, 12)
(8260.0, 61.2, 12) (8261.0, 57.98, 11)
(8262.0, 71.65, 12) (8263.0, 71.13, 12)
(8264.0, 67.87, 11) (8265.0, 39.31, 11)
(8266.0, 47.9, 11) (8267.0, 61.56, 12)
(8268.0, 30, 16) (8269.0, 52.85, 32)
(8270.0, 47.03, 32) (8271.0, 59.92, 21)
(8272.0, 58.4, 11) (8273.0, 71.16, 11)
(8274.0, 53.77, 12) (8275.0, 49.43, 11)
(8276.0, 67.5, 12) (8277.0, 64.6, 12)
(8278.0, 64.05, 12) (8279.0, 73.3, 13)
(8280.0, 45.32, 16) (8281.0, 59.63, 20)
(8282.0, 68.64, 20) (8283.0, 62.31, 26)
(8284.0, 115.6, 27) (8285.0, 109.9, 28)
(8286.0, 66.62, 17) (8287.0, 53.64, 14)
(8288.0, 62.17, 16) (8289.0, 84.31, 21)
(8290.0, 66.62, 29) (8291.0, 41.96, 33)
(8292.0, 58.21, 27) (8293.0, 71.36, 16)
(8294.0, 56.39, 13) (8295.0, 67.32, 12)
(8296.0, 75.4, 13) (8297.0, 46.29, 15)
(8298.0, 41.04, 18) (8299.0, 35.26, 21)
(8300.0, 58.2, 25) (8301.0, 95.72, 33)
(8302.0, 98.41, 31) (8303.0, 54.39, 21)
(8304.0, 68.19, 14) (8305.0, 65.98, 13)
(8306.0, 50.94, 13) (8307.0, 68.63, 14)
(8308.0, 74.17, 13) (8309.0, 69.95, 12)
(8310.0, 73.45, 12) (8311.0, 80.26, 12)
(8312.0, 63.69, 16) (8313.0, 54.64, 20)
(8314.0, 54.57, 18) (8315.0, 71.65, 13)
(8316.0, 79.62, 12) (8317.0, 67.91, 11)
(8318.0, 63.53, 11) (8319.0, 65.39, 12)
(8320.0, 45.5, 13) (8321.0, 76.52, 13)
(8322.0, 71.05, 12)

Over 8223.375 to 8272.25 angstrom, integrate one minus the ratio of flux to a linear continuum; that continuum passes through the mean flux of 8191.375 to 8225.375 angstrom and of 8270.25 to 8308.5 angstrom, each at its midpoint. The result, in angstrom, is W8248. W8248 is 3.2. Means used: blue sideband 63.5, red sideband 65.3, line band 60.1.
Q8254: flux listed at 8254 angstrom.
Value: 74.93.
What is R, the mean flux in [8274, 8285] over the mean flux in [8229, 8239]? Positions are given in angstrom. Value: 1.12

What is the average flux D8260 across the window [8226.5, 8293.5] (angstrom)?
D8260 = 62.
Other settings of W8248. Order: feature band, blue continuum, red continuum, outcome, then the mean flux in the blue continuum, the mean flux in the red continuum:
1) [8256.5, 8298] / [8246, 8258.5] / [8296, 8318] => 2.12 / 65.5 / 65.6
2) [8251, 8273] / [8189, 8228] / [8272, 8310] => 1.60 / 63.1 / 65.9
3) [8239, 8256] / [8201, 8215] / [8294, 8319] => 0.94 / 66.6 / 65.6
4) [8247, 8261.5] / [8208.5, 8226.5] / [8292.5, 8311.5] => 0.40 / 66.6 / 65.9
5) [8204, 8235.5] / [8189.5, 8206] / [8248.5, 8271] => -3.21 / 59.3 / 60.5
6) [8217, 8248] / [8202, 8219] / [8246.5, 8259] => 2.04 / 67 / 65.2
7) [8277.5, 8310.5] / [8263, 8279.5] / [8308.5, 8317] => -1.85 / 57.2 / 68.4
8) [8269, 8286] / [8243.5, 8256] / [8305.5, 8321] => -0.26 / 65.1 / 65.9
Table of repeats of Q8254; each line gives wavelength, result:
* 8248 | 68.85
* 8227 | 42.04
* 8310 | 73.45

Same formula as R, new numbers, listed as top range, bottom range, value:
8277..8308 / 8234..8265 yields 1.07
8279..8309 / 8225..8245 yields 1.12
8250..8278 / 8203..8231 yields 0.92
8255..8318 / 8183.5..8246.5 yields 1.03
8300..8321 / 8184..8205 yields 1.13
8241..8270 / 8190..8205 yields 1.03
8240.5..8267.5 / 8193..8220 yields 0.97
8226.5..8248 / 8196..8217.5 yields 0.90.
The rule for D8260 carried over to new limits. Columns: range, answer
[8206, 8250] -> 62.9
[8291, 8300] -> 55.7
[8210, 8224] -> 67.3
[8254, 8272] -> 59.2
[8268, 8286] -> 65.1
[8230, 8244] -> 58.6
